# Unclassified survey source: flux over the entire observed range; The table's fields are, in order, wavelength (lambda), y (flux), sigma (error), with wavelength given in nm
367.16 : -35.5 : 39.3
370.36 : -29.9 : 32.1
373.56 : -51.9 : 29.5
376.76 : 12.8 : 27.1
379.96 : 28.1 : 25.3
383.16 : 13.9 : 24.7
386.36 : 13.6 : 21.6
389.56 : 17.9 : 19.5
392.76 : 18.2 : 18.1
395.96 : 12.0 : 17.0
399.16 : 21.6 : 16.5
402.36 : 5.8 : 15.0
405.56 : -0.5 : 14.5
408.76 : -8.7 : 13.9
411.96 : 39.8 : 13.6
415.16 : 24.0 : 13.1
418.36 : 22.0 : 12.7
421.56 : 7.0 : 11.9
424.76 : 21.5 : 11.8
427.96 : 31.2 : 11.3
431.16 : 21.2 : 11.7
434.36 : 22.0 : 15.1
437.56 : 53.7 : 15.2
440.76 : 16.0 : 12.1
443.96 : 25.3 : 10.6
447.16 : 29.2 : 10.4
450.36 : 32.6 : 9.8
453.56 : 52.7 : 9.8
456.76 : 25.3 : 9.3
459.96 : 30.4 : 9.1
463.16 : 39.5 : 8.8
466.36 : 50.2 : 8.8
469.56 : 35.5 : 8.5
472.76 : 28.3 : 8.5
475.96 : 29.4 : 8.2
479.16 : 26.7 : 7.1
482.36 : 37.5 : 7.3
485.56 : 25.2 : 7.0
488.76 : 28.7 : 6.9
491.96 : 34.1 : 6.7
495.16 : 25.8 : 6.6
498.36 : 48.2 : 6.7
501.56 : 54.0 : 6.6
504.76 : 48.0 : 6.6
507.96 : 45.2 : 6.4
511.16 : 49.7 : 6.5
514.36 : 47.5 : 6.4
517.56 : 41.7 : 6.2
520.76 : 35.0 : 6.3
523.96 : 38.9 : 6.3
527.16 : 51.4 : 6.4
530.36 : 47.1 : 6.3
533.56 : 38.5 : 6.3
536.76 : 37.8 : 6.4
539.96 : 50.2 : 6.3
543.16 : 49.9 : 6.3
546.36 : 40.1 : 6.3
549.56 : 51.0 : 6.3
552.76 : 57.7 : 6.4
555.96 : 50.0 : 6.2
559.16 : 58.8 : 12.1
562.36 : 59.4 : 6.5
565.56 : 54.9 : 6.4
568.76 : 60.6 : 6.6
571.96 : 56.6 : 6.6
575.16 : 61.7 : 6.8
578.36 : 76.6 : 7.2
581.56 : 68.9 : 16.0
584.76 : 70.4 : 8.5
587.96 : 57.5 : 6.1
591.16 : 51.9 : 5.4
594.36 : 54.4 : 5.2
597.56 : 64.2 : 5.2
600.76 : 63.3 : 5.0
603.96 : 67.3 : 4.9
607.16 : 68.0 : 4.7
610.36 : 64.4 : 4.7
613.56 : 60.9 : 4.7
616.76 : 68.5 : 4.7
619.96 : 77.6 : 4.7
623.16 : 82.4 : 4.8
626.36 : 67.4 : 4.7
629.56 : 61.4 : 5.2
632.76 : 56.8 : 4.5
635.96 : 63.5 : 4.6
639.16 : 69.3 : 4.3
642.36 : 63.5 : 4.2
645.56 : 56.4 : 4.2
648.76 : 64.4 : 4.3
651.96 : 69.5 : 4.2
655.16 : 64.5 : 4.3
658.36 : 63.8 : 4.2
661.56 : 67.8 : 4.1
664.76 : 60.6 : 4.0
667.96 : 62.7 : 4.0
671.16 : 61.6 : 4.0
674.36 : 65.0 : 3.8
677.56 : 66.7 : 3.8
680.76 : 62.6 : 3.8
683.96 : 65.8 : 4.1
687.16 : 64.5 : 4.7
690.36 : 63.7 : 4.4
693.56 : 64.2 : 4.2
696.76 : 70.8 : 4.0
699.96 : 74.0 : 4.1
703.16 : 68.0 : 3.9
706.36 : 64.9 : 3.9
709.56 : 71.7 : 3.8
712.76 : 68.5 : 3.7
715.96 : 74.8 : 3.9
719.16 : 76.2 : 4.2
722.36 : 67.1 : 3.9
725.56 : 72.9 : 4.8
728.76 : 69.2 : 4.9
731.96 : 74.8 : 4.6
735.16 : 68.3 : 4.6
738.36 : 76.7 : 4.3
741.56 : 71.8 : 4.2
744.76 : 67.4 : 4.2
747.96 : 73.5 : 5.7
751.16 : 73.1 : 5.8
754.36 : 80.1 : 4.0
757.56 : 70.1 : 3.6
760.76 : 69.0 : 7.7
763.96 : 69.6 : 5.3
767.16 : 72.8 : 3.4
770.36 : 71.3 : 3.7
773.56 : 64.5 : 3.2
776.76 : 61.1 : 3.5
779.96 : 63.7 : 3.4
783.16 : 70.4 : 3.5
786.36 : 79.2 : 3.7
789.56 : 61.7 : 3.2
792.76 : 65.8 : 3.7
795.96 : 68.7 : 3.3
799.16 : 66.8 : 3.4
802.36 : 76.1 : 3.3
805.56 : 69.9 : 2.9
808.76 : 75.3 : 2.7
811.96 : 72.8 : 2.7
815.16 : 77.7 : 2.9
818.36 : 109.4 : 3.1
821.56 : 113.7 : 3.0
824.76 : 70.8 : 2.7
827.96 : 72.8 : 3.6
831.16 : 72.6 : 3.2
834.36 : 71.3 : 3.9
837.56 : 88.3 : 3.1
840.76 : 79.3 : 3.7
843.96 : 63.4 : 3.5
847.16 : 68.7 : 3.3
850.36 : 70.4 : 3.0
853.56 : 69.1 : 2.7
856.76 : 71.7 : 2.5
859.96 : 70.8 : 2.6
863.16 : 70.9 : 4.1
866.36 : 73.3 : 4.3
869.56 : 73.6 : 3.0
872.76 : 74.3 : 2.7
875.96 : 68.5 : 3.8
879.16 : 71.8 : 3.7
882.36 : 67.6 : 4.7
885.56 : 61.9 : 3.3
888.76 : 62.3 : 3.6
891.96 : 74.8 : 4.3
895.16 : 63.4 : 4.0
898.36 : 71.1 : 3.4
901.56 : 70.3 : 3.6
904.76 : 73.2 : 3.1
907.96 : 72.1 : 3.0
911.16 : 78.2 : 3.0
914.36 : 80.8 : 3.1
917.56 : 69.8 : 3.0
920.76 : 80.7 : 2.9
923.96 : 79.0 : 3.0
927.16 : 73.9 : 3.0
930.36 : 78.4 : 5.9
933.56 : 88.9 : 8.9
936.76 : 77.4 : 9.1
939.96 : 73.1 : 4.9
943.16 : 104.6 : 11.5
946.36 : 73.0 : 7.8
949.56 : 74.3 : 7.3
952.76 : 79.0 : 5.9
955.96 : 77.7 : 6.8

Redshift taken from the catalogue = 0.25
